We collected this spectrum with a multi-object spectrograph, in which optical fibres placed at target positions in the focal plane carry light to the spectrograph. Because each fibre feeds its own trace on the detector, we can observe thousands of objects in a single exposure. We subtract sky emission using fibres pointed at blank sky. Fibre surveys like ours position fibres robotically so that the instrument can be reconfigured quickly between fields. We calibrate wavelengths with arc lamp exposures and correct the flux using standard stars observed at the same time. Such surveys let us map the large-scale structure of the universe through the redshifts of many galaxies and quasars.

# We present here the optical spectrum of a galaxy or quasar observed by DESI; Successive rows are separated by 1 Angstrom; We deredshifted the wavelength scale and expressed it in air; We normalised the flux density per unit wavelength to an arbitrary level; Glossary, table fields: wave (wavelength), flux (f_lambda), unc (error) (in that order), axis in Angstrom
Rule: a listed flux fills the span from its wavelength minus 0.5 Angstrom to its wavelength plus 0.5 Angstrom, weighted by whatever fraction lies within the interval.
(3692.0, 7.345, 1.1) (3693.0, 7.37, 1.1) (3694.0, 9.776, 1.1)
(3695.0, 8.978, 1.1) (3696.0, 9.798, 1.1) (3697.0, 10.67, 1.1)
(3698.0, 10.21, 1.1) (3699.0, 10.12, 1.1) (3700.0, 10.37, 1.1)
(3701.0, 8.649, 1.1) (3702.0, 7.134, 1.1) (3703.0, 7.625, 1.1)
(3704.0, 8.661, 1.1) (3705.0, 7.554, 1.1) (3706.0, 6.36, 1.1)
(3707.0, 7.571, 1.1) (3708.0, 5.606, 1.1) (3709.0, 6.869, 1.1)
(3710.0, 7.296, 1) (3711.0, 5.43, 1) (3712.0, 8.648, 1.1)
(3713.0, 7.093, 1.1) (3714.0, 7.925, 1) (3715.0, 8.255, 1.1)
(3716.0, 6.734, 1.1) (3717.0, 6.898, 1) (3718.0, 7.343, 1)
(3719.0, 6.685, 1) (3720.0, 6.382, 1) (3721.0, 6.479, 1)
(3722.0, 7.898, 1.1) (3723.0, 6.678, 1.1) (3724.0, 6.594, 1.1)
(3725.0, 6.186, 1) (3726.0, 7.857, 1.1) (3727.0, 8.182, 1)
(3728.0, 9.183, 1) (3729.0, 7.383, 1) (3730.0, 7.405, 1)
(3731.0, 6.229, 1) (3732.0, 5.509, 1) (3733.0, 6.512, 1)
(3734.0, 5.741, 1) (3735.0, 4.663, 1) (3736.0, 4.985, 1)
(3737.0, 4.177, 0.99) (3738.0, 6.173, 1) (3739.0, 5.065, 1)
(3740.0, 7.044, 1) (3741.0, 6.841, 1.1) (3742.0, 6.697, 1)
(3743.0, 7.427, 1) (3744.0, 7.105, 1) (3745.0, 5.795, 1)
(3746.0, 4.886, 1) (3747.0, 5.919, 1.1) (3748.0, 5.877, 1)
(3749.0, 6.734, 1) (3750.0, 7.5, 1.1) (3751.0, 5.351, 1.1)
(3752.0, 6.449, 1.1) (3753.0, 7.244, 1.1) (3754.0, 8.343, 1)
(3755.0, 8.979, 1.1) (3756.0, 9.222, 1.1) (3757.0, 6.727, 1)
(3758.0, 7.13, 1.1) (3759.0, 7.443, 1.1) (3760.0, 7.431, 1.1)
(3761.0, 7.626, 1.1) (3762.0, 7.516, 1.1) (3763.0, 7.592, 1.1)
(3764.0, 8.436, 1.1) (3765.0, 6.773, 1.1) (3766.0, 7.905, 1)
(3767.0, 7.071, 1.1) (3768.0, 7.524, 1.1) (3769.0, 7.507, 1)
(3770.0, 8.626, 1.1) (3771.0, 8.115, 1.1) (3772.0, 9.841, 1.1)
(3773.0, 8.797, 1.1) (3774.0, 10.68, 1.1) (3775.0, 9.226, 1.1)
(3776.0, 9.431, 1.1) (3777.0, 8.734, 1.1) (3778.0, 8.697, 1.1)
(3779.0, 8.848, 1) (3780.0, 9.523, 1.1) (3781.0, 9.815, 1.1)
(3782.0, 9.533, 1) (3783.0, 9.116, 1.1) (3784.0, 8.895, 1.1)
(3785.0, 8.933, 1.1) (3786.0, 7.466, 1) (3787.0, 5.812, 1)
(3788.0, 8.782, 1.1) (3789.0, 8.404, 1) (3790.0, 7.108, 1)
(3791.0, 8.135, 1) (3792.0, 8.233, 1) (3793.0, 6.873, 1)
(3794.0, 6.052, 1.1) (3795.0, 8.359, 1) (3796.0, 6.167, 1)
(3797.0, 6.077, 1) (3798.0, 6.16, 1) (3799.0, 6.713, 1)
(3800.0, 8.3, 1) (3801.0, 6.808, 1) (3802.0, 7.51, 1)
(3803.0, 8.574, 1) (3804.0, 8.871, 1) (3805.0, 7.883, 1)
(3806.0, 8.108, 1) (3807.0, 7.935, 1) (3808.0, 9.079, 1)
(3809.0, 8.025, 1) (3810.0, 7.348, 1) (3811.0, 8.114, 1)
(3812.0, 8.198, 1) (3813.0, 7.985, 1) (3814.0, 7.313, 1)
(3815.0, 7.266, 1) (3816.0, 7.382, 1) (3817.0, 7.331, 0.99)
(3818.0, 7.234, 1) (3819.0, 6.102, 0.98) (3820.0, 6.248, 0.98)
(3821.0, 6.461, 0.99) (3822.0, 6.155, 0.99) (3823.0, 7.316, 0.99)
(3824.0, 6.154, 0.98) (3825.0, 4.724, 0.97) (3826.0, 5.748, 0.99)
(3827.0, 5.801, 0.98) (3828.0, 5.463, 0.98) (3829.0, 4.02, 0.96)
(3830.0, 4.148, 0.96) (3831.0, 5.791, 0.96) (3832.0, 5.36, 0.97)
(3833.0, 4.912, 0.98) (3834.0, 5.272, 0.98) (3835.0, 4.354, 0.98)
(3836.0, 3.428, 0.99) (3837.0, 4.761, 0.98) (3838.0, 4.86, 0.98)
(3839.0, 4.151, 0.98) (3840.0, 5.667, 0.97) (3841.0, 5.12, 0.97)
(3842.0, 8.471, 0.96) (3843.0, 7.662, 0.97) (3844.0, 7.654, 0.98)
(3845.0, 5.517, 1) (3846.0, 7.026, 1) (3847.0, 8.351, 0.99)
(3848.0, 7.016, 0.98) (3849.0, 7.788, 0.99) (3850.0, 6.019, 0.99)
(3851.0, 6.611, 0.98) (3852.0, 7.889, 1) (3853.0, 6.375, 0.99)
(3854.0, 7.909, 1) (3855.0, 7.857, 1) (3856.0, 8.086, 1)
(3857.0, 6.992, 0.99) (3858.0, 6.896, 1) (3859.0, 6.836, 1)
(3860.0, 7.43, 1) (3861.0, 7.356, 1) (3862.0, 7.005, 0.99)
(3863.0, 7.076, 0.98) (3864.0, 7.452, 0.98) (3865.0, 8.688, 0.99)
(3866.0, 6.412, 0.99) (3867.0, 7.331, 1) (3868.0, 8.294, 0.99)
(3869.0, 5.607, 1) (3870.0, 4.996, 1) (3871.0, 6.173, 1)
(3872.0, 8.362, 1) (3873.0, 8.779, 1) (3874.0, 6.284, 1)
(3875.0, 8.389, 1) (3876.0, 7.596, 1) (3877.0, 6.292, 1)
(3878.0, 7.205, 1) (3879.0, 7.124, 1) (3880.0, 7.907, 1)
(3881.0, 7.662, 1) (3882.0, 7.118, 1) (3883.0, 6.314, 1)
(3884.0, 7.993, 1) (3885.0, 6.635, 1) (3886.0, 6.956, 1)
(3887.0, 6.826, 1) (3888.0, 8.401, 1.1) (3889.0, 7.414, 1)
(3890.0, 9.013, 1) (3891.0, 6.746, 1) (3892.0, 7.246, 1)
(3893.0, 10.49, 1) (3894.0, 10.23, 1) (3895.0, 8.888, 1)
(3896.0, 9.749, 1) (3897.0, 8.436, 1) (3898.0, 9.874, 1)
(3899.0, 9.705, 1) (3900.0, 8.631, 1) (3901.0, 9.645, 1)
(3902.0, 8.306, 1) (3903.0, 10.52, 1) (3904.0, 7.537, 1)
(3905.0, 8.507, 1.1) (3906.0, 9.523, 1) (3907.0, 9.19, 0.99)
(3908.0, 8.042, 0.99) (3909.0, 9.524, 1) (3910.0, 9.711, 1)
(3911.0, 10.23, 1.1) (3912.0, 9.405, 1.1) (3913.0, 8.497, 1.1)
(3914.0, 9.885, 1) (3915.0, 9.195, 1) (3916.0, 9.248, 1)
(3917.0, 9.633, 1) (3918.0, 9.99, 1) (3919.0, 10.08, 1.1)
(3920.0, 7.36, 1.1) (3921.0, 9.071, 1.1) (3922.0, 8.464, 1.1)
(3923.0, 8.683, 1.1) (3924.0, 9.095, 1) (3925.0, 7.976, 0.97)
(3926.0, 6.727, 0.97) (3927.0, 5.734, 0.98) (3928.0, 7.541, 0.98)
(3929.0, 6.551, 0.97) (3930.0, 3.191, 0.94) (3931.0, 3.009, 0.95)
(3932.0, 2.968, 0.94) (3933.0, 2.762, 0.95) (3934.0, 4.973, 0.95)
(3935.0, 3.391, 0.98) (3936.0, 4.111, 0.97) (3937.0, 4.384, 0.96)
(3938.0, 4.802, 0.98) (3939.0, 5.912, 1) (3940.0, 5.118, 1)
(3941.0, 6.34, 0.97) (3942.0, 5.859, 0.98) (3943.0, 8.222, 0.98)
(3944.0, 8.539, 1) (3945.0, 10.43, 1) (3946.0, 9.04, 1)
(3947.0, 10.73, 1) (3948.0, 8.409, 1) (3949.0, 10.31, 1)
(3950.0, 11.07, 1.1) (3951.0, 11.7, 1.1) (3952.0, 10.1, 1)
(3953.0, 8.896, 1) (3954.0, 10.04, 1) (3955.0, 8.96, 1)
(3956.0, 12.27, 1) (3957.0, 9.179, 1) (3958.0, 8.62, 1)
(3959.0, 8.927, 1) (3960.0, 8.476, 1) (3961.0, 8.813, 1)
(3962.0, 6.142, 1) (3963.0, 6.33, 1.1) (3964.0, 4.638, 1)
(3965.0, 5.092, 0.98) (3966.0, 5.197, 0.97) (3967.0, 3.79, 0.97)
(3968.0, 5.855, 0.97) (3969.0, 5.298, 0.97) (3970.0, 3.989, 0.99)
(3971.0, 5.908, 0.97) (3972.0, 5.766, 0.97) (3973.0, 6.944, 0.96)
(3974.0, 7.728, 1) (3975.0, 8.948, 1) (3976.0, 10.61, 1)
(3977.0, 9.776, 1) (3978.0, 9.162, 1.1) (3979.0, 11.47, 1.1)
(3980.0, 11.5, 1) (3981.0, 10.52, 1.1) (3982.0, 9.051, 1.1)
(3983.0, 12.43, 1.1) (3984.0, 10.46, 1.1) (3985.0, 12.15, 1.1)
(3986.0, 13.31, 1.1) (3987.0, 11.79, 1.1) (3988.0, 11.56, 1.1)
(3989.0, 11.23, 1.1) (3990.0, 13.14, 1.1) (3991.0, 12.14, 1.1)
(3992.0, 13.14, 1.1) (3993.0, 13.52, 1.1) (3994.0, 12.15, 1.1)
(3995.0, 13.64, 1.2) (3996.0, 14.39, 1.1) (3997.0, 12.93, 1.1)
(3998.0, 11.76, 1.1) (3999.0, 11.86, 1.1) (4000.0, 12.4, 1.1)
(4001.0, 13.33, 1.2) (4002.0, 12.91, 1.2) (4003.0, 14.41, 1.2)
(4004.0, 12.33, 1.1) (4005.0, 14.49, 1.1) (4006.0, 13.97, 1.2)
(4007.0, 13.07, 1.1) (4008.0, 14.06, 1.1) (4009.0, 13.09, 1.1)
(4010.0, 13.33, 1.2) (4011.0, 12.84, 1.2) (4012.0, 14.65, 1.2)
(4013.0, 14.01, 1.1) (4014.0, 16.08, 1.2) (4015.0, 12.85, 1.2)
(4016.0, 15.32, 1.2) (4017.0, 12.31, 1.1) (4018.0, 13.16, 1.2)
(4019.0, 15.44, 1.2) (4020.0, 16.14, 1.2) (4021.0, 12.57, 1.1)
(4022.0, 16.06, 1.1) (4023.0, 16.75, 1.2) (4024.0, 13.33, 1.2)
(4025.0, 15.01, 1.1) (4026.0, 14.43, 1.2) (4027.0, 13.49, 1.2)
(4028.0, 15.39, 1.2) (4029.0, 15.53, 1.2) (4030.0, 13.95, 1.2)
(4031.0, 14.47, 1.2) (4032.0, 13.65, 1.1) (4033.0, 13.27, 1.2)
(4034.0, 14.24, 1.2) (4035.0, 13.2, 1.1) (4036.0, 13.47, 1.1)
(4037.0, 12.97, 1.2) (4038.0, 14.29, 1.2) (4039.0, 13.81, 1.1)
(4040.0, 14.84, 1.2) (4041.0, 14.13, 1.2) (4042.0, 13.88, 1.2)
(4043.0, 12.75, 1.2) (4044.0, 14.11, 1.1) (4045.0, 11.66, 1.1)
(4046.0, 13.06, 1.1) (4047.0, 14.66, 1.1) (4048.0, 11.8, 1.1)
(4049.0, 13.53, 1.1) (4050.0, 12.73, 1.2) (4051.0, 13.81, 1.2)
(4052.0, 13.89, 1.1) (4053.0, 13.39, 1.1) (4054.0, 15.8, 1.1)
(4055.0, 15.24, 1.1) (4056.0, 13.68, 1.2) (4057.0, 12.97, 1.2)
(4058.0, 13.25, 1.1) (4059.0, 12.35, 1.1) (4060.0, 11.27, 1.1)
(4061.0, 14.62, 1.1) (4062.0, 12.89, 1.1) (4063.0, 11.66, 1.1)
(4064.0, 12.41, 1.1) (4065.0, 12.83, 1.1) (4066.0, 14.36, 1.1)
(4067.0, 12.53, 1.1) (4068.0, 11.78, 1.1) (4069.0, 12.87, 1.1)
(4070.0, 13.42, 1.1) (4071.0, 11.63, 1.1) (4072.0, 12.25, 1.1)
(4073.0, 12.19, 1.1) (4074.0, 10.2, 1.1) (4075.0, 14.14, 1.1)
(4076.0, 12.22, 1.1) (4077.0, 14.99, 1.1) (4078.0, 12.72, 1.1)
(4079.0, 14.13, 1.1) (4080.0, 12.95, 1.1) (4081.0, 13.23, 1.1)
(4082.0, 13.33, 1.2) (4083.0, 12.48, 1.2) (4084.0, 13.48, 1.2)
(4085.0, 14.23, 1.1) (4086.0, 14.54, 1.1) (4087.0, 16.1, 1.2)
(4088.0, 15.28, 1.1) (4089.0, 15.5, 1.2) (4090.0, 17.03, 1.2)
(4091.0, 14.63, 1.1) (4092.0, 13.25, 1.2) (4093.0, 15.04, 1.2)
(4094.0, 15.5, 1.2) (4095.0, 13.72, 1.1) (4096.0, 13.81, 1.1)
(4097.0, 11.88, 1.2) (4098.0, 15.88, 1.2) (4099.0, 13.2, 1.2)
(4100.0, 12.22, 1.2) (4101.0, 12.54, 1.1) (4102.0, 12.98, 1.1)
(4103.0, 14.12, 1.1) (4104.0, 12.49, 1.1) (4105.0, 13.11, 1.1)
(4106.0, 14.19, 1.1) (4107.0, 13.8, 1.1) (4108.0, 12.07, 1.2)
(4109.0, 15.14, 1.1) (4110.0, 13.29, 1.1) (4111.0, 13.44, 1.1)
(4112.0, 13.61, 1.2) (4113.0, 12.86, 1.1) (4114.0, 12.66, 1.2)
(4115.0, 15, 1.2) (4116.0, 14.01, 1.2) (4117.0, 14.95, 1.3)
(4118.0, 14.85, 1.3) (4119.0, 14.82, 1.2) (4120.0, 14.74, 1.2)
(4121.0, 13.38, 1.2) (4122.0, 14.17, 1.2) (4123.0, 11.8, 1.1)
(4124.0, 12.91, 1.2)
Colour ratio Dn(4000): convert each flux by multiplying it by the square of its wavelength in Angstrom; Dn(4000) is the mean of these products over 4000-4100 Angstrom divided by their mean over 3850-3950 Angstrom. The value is 1.9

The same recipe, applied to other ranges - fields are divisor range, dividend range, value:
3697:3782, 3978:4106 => 2.10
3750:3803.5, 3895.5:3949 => 1.06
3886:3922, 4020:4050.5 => 1.66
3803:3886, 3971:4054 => 2.06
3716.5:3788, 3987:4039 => 2.11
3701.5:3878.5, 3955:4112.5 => 2.00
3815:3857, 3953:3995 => 1.59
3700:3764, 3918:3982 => 1.21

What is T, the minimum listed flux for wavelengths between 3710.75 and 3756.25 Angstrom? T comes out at 4.177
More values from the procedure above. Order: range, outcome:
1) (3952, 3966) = 4.638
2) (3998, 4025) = 11.76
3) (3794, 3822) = 6.052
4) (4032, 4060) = 11.27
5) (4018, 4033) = 12.57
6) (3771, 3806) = 5.812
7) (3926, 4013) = 2.762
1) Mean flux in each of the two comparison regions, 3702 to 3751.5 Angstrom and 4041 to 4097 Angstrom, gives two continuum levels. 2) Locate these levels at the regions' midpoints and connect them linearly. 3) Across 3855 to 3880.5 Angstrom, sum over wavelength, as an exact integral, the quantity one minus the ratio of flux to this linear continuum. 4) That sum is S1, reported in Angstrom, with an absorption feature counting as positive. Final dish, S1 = 6.08 Angstrom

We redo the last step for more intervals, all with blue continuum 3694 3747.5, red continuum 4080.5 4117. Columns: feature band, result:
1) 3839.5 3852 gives 3.3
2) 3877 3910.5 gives 6.2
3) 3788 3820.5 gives 4.3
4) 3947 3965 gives 3.8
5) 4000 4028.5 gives -3.8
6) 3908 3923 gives 2.0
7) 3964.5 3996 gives 5.8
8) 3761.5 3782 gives -1.2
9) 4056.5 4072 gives 0.7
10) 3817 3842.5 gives 10.0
